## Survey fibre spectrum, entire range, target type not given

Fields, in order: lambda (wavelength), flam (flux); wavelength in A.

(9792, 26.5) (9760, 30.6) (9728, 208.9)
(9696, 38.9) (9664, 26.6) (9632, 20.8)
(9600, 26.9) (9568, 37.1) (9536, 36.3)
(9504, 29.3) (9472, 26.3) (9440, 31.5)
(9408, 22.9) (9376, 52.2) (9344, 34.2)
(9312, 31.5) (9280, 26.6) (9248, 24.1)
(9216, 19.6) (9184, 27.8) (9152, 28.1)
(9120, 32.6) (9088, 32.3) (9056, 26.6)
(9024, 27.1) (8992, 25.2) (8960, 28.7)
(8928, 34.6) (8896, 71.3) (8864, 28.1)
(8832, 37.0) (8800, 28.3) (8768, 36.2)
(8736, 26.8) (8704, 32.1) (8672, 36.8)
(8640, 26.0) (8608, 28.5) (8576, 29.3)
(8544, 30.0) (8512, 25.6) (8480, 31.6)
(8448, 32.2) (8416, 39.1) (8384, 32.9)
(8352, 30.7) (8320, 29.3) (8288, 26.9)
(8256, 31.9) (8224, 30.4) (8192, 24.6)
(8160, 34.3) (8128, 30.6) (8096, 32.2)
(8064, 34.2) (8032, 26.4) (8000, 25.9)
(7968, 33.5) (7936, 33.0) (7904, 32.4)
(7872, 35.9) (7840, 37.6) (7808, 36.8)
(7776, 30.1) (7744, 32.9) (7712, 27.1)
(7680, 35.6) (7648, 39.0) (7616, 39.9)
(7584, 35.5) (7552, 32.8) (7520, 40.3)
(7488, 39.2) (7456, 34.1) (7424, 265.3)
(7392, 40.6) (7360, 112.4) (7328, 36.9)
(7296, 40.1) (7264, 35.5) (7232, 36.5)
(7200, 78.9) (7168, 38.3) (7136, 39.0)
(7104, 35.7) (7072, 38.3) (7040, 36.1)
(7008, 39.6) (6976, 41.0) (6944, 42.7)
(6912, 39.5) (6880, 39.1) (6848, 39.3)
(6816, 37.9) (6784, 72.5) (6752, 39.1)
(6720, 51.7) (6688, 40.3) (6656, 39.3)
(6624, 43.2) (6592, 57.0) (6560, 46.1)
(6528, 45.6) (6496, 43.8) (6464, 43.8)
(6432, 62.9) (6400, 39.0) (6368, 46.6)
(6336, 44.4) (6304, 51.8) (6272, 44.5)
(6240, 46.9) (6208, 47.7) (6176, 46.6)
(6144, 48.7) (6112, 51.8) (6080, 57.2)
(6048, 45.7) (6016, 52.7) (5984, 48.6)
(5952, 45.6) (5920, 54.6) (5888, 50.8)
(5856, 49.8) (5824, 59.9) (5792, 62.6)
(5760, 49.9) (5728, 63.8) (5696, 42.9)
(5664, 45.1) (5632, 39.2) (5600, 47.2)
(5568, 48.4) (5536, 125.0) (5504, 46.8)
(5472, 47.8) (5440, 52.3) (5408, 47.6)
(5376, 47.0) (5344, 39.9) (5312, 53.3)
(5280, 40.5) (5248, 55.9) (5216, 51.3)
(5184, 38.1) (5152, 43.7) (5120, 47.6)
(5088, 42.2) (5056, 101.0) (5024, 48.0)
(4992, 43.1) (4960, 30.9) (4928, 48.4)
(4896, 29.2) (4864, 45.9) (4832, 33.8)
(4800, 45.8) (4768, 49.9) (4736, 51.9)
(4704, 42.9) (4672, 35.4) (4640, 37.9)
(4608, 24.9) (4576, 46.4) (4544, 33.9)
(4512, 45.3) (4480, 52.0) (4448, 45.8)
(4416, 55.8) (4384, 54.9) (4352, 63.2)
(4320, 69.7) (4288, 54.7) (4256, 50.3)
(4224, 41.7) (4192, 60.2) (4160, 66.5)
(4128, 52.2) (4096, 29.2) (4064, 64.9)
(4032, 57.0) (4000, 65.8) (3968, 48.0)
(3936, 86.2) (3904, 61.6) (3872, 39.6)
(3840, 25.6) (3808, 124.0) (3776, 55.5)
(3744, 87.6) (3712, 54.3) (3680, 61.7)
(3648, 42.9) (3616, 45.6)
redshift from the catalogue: 0.481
